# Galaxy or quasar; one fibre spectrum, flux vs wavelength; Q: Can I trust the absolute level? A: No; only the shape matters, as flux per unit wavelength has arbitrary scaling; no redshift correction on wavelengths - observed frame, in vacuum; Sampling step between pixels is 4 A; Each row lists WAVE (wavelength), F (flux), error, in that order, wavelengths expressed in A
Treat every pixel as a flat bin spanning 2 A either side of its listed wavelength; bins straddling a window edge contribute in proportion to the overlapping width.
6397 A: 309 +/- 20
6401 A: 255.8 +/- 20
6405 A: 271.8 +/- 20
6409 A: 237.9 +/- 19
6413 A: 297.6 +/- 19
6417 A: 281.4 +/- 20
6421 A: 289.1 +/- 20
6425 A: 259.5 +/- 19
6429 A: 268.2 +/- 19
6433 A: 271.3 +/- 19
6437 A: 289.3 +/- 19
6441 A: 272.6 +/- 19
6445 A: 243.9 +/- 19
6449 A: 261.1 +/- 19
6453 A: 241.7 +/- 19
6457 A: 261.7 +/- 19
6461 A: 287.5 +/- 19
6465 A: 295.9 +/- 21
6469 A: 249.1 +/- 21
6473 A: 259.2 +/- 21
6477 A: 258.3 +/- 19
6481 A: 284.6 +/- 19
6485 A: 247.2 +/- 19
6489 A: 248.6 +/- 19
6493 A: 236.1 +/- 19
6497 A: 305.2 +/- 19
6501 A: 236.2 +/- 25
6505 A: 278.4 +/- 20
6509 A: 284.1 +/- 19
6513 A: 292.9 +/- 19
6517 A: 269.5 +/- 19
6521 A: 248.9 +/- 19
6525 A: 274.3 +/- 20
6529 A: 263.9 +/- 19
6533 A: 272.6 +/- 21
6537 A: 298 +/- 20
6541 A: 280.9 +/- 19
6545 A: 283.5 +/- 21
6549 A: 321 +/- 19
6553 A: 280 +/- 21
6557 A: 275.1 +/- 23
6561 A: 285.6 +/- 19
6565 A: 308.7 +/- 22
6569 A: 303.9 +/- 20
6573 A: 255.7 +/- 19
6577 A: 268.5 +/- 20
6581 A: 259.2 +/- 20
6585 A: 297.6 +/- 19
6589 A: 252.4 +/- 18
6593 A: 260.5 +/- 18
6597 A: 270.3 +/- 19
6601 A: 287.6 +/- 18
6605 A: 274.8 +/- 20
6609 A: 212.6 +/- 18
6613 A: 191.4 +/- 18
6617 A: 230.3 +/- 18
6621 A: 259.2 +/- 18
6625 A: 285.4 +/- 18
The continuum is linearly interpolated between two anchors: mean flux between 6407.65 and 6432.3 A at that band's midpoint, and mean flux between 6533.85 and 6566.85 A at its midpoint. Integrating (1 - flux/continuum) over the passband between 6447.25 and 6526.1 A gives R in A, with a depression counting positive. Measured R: 4.5 A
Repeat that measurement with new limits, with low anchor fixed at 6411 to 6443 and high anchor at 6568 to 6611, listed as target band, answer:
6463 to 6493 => 1.47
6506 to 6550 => -1.41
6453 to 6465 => 0.16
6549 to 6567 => -1.48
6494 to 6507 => 0.14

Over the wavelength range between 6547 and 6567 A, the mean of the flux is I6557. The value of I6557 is 294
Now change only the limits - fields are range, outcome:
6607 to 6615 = 202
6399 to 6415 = 266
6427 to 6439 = 276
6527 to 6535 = 268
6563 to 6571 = 306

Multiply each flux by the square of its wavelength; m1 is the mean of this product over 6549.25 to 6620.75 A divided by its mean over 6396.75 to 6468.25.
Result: 1.03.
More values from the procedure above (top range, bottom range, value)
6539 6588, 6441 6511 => 1.11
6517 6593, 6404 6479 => 1.08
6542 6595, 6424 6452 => 1.10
